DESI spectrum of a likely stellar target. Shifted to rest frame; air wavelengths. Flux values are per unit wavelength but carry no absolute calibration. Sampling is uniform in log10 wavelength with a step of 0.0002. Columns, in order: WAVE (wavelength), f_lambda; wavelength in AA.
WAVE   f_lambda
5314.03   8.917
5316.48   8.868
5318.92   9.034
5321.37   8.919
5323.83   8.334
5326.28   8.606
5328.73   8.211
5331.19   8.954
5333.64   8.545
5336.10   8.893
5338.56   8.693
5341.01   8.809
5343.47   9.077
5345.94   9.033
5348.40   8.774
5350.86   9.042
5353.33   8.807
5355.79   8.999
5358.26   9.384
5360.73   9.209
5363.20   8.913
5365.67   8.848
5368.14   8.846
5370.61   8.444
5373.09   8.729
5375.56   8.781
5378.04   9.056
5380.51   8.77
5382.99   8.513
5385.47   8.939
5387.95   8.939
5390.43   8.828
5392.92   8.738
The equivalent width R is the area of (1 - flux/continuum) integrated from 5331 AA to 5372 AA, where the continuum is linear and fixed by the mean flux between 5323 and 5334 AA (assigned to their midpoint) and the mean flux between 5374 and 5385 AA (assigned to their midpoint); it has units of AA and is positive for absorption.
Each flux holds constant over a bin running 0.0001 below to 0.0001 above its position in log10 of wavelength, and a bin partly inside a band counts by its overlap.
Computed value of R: -1.1 AA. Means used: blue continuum 8.54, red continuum 8.79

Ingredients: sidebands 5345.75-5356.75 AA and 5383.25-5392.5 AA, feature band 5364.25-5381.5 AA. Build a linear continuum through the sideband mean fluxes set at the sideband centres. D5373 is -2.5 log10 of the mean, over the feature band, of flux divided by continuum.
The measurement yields 0.011 mag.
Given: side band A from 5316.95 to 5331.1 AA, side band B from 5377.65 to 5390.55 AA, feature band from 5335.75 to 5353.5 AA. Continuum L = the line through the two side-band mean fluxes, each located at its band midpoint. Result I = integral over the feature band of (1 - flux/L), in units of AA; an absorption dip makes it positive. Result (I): -0.4 AA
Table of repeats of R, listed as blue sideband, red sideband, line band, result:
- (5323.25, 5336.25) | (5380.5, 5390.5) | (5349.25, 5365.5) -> -0.7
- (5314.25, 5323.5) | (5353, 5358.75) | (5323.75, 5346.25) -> 0.6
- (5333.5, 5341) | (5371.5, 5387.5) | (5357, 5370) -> -0.3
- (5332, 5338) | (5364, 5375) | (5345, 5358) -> -0.3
